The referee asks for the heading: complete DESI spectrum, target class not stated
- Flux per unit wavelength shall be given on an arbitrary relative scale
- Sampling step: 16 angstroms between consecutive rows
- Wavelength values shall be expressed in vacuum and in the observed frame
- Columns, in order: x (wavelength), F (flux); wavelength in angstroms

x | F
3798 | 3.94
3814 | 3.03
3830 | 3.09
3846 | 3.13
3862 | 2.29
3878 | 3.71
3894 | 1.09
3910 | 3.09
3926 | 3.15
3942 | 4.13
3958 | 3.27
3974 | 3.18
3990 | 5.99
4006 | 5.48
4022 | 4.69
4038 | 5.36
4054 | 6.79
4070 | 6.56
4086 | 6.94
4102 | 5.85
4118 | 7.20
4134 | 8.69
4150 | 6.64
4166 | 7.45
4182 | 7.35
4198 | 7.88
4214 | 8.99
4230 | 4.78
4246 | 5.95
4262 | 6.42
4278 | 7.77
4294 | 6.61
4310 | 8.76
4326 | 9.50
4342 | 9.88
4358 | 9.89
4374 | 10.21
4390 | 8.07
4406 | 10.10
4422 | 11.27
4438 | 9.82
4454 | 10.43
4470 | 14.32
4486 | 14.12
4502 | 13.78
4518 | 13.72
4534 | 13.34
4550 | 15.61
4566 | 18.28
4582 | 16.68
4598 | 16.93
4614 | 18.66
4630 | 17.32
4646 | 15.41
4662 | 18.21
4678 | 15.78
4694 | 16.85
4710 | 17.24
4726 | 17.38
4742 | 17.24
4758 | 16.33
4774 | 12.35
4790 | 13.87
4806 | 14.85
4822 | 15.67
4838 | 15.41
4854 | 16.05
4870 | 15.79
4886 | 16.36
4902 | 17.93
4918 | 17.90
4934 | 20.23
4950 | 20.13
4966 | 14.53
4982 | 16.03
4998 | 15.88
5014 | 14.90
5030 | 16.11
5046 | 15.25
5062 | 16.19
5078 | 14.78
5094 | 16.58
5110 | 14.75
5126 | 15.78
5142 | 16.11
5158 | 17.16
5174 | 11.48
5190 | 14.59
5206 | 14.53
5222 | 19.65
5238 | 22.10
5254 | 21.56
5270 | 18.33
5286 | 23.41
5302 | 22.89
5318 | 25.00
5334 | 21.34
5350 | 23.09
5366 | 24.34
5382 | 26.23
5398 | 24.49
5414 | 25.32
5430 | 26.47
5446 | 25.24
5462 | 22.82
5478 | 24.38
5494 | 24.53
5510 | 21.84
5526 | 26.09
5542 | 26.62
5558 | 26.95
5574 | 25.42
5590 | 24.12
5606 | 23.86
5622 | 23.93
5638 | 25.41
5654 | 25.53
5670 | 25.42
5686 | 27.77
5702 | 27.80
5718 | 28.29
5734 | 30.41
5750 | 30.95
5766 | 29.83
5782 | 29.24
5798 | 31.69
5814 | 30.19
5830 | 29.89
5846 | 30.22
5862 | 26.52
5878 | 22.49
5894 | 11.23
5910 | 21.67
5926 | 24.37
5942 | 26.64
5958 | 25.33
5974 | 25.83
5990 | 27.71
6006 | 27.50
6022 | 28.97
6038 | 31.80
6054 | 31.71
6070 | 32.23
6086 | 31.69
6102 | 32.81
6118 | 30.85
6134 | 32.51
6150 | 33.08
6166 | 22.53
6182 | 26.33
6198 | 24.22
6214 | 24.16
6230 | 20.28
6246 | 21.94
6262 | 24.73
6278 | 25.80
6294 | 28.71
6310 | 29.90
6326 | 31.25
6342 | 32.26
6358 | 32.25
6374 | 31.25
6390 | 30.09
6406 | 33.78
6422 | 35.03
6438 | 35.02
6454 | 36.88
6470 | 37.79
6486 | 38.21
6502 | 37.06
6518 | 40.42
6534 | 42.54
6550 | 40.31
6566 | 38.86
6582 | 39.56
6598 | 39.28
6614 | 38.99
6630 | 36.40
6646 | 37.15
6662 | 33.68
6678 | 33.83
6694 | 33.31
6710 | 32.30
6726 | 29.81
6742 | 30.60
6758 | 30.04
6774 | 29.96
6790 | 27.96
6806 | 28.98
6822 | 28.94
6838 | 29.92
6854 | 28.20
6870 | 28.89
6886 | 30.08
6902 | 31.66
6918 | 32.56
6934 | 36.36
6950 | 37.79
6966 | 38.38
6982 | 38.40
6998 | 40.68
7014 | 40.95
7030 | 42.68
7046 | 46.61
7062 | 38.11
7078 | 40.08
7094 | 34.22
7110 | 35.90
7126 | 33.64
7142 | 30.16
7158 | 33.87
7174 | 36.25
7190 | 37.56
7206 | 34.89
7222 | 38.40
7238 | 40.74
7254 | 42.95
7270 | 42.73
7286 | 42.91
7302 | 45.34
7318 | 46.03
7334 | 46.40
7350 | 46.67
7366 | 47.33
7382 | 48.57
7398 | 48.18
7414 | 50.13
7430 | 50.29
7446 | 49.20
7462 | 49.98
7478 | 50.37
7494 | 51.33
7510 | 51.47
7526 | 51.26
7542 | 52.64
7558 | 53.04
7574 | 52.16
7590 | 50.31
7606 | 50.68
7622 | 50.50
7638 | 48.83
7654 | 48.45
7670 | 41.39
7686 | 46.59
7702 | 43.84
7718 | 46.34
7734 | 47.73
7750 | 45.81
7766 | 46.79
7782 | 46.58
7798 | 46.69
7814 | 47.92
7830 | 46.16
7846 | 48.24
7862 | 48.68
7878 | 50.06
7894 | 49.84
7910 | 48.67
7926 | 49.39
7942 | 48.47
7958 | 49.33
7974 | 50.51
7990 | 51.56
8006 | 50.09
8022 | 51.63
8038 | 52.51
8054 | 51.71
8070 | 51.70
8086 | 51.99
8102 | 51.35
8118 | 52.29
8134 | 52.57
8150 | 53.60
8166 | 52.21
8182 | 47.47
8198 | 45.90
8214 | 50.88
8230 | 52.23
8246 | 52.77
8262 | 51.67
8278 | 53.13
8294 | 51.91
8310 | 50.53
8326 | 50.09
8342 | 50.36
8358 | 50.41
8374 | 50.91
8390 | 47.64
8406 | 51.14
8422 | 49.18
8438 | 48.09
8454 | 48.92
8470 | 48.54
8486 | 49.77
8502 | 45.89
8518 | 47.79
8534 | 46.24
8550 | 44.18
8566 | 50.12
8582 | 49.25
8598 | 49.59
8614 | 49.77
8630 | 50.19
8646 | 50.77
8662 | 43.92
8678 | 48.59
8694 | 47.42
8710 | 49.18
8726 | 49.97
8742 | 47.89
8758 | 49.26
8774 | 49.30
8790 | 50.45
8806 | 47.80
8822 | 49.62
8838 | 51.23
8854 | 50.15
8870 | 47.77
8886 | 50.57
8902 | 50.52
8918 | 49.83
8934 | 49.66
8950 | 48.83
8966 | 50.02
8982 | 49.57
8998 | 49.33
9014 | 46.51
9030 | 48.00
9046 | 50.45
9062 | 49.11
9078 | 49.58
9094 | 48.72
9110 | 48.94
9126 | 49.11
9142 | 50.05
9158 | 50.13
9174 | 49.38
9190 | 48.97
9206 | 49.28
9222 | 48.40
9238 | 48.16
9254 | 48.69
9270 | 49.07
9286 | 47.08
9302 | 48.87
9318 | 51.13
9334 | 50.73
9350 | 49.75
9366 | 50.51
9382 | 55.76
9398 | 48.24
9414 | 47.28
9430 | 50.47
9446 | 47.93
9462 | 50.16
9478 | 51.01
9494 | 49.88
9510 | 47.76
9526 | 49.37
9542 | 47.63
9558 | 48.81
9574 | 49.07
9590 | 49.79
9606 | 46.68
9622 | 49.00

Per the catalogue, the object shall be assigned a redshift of 0.00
